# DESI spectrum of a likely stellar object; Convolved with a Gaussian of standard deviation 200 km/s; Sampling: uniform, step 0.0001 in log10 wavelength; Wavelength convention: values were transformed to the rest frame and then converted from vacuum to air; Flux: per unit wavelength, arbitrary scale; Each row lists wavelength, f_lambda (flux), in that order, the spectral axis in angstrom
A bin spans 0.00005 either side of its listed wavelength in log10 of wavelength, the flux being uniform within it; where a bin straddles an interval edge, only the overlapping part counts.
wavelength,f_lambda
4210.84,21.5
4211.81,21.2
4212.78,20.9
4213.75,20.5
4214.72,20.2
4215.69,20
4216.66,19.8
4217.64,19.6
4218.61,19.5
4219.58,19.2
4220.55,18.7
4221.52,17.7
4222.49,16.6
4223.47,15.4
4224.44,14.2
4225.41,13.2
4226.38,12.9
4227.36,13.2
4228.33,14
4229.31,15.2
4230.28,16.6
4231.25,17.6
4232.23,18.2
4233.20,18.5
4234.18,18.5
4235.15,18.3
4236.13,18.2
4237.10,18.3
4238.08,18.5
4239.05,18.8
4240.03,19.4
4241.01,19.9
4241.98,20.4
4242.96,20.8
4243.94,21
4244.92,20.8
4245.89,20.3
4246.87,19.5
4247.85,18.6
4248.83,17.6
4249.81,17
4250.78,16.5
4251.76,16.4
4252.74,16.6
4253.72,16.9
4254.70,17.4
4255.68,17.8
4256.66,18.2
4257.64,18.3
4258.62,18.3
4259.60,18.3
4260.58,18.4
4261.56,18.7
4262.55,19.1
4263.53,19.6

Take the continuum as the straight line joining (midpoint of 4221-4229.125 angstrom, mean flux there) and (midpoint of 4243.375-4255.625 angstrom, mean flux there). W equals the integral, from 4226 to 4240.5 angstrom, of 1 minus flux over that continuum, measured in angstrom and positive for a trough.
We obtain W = -1.1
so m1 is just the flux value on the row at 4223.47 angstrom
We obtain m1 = 15.4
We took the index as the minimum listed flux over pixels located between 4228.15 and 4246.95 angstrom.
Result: 14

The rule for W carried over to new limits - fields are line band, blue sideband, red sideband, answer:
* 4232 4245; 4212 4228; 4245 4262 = -1.0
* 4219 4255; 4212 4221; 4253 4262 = 2.5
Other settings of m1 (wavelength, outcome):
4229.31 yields 15.2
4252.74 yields 16.6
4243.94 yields 21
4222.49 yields 16.6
